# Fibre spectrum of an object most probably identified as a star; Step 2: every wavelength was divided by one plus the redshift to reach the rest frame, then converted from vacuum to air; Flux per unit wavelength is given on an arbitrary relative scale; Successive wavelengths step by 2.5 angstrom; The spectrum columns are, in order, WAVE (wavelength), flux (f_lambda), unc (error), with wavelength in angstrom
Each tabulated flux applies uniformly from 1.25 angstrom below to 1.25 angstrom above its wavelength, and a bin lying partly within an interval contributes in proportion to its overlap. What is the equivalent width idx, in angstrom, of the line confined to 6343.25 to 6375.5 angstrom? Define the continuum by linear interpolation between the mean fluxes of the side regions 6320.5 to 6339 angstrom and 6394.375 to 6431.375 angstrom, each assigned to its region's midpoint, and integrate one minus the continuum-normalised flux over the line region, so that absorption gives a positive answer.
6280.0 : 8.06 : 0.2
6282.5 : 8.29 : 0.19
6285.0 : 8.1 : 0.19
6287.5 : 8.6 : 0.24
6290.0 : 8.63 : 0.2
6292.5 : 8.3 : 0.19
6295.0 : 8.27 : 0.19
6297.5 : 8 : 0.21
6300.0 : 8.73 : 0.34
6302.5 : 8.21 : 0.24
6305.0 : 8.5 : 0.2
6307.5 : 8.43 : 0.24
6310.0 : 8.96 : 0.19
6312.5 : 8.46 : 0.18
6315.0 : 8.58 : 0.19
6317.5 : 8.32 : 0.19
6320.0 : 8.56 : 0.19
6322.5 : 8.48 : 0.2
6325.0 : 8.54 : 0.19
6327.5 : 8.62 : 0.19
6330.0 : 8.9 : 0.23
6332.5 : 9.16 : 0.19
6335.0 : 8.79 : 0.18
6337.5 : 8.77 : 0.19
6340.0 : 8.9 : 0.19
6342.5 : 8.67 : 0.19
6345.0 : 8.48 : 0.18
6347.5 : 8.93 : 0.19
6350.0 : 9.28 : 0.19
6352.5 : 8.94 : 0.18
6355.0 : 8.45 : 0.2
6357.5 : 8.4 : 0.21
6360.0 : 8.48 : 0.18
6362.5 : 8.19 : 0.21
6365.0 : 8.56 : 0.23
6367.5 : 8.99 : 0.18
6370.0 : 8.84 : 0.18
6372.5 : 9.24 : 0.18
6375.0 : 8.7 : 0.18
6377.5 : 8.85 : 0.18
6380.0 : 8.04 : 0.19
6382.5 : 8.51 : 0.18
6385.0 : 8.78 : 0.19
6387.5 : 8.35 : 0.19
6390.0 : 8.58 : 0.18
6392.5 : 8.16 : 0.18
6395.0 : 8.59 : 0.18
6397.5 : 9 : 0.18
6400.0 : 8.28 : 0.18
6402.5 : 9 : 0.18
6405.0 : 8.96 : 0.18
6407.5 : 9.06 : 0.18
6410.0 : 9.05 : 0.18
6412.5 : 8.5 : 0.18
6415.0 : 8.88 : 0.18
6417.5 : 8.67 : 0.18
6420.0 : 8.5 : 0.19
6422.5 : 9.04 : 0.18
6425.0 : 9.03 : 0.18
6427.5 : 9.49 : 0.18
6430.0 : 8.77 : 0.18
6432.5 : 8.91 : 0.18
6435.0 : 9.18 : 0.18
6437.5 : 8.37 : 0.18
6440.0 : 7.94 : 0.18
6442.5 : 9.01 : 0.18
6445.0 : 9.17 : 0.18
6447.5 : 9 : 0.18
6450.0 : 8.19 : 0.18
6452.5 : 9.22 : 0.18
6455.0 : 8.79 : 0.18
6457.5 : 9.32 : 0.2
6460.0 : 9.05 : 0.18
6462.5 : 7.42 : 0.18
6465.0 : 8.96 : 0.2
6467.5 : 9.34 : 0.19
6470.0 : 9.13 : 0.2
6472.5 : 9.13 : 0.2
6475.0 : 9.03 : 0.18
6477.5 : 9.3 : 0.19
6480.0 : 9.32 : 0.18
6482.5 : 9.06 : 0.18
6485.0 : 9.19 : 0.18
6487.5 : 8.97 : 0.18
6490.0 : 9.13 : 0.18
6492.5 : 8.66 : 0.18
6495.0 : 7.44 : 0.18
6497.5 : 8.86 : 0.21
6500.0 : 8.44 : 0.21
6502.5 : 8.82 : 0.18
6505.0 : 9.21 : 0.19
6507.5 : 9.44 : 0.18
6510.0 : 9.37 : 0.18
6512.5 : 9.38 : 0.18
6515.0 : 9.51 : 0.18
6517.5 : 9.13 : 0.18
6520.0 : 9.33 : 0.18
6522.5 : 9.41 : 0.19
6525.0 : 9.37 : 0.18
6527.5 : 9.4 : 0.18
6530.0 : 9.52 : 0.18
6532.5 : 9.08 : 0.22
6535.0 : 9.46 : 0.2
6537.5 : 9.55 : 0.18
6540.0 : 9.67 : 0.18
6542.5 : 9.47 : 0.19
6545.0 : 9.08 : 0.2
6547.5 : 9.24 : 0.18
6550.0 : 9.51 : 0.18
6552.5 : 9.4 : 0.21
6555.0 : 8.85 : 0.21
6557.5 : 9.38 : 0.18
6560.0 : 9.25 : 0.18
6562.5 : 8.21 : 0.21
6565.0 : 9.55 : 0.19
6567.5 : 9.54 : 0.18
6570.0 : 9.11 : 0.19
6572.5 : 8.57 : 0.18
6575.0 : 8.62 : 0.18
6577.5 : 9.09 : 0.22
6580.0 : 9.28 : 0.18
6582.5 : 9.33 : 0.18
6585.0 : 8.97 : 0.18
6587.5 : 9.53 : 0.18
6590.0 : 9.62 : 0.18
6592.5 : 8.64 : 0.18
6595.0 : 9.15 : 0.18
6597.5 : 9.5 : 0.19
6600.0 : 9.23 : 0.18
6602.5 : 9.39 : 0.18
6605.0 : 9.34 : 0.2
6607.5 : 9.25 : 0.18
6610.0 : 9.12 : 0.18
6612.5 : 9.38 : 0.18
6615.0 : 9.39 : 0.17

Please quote 0.2 angstrom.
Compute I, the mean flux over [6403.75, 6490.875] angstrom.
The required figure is 8.92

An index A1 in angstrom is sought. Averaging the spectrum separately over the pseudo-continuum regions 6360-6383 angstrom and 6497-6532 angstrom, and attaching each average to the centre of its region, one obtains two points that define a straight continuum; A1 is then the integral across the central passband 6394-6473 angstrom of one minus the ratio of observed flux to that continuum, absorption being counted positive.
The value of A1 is 0.56 angstrom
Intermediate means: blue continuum 8.65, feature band 8.84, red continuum 9.23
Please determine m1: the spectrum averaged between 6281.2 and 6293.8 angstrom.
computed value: 8.38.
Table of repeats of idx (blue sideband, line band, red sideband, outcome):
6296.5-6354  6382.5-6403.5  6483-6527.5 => 0.54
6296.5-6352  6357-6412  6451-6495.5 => 0.65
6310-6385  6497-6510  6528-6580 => 0.12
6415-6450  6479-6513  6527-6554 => 0.83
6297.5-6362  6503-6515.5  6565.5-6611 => -0.44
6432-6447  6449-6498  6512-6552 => 0.62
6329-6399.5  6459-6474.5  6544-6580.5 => 0.11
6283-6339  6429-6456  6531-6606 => 0.34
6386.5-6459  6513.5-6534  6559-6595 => -0.81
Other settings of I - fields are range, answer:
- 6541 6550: 9.31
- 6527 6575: 9.24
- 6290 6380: 8.63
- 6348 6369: 8.67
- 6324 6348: 8.77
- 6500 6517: 9.22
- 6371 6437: 8.77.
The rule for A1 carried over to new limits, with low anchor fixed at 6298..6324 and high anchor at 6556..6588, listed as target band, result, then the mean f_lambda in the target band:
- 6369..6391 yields 0.0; 8.65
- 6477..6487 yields -0.3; 9.19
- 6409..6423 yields 0.0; 8.75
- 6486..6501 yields 0.5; 8.6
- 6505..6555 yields -2.0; 9.37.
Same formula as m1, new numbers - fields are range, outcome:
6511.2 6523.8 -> 9.35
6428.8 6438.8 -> 8.8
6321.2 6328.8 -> 8.55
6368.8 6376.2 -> 8.93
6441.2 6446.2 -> 9.08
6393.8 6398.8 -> 8.79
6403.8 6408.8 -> 9.01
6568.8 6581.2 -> 8.93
